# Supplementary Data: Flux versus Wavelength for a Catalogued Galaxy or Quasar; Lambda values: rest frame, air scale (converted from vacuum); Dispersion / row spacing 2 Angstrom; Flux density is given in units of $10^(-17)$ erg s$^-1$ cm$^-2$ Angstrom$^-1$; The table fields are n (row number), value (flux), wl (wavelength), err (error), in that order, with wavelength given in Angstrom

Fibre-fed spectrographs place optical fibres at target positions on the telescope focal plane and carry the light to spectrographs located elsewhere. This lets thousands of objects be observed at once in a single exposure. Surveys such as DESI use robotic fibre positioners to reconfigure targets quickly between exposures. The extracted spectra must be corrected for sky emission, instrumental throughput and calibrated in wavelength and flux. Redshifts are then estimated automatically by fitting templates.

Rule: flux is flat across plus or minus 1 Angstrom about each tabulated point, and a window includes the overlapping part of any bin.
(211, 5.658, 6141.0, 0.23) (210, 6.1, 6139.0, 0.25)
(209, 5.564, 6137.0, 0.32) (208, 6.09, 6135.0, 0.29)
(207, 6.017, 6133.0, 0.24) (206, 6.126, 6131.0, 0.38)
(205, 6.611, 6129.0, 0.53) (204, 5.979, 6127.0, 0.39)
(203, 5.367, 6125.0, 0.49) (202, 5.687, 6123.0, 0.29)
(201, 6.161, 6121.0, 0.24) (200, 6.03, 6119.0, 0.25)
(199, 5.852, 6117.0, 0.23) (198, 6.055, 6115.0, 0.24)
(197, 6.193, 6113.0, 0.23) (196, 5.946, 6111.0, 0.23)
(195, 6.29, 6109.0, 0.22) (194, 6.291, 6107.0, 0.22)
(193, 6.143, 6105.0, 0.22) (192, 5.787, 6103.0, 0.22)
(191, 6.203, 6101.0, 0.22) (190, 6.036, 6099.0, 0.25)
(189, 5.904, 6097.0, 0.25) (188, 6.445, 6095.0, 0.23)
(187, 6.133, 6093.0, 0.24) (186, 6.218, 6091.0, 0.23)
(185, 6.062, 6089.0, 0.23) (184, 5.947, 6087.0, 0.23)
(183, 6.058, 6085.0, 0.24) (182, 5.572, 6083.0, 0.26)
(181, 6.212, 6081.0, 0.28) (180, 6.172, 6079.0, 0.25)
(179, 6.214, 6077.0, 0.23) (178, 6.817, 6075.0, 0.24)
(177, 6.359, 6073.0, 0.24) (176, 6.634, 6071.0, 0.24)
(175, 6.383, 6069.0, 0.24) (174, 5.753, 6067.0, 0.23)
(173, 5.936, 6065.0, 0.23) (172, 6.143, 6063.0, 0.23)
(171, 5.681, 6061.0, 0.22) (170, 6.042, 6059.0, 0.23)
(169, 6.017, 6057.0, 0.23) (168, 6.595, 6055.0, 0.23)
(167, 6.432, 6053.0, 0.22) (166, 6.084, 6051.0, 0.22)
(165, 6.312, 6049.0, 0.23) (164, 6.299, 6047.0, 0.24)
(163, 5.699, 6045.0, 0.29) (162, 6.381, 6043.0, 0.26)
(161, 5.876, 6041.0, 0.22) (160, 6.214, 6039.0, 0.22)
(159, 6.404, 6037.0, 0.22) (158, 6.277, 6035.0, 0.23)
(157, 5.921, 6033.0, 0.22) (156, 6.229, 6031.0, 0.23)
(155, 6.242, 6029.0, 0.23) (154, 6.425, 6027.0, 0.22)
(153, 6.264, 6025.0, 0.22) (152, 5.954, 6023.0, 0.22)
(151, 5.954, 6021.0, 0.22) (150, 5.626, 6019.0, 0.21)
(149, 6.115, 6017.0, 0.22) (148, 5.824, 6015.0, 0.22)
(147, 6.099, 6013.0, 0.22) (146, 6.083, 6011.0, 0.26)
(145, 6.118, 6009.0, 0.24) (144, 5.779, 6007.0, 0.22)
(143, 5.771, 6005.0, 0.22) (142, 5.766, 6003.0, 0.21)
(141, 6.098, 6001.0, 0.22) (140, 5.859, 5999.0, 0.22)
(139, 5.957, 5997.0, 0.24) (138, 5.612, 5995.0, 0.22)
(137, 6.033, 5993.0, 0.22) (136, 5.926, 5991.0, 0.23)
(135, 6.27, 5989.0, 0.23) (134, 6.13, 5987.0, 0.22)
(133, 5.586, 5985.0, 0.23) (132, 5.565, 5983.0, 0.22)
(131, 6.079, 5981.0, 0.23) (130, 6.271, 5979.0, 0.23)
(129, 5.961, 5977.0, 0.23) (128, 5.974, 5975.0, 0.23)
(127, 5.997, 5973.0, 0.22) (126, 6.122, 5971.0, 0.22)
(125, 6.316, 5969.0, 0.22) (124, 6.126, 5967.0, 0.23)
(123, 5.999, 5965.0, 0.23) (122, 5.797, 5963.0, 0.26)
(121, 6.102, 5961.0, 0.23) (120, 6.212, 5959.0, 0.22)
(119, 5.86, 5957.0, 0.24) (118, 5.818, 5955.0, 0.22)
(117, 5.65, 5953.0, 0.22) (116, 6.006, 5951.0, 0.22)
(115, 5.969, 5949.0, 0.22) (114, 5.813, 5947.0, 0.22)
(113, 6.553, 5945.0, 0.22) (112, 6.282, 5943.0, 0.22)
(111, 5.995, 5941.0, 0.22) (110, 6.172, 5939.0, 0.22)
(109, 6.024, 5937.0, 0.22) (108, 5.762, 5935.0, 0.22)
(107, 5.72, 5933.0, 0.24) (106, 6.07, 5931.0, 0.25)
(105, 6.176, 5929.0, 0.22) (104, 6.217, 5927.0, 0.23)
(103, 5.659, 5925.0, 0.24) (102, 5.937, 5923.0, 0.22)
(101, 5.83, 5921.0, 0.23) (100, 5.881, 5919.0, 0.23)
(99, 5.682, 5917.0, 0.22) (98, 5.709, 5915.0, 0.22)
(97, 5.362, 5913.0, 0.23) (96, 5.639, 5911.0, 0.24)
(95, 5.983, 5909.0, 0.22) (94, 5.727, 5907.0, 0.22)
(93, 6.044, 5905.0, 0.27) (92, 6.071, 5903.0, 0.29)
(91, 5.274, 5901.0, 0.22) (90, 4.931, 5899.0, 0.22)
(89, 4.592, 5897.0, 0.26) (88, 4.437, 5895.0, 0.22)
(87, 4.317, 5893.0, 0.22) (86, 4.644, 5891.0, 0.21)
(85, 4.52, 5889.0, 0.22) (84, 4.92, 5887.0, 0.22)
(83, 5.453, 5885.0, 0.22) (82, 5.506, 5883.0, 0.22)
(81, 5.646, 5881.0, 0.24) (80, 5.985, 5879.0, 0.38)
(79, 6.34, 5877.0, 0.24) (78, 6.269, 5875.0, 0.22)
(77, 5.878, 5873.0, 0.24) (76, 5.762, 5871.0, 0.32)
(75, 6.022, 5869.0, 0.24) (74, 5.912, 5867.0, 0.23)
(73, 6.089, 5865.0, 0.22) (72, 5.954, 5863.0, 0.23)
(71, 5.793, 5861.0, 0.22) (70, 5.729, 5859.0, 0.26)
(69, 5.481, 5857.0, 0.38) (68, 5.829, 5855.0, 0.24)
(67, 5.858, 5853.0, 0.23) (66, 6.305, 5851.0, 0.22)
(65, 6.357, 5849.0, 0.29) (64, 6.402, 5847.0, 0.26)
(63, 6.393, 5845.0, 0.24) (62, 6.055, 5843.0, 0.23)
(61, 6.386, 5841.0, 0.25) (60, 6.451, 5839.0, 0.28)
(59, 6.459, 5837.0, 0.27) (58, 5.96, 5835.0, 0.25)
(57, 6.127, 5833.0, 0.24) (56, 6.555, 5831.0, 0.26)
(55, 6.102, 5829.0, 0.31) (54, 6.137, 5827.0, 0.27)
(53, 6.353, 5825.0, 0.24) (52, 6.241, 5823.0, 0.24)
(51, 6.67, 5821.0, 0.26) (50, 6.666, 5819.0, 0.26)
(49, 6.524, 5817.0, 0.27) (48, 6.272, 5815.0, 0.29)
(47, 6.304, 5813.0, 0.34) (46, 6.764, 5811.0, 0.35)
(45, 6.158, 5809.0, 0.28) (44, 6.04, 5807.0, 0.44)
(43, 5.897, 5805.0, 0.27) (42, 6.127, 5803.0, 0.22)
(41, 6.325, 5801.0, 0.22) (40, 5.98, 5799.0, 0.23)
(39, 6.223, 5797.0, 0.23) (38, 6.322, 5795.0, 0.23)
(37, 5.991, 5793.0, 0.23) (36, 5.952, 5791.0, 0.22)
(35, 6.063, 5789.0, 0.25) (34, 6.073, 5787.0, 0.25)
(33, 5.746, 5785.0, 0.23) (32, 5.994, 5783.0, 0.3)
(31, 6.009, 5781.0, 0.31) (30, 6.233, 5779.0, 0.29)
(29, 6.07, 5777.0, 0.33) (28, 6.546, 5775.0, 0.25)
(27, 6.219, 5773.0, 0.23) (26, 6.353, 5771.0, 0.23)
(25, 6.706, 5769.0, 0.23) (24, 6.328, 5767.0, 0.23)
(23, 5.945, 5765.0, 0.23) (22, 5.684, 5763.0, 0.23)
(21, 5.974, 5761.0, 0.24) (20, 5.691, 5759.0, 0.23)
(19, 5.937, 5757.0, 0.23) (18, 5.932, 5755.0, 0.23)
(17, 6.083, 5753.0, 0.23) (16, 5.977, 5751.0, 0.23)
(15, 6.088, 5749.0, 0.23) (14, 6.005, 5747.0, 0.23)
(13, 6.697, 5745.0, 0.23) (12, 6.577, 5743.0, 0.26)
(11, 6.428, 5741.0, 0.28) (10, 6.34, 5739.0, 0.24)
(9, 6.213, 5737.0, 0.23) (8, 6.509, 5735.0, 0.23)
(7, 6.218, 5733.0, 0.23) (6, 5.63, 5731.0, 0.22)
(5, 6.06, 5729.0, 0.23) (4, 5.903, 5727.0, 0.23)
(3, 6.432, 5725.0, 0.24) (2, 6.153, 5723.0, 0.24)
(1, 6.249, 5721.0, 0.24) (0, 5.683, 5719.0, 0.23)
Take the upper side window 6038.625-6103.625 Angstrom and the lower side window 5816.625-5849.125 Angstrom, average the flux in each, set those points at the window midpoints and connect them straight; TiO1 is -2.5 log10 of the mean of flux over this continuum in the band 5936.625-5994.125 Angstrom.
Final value 0.04 mag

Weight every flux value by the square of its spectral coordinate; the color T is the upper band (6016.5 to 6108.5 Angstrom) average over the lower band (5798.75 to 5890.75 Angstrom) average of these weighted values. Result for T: 1.1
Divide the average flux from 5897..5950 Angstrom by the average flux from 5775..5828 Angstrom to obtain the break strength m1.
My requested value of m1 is 0.94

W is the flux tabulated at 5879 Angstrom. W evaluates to 5.985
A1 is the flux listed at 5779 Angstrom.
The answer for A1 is 6.233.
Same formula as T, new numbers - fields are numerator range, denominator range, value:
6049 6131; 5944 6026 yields 1.06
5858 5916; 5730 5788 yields 0.94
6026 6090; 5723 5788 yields 1.11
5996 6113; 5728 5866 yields 1.08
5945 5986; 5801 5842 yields 0.99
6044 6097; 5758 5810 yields 1.11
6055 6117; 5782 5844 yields 1.08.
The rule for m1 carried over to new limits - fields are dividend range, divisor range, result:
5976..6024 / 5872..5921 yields 1.09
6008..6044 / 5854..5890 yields 1.07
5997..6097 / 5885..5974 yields 1.07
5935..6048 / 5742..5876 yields 0.98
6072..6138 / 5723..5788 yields 0.99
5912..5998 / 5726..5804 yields 0.97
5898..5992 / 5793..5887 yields 0.97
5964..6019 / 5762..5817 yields 0.97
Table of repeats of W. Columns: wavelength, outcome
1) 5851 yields 6.305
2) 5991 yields 5.926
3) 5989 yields 6.27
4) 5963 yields 5.797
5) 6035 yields 6.277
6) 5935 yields 5.762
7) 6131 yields 6.126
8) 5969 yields 6.316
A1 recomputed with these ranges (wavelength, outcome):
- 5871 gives 5.762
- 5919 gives 5.881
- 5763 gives 5.684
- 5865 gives 6.089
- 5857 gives 5.481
